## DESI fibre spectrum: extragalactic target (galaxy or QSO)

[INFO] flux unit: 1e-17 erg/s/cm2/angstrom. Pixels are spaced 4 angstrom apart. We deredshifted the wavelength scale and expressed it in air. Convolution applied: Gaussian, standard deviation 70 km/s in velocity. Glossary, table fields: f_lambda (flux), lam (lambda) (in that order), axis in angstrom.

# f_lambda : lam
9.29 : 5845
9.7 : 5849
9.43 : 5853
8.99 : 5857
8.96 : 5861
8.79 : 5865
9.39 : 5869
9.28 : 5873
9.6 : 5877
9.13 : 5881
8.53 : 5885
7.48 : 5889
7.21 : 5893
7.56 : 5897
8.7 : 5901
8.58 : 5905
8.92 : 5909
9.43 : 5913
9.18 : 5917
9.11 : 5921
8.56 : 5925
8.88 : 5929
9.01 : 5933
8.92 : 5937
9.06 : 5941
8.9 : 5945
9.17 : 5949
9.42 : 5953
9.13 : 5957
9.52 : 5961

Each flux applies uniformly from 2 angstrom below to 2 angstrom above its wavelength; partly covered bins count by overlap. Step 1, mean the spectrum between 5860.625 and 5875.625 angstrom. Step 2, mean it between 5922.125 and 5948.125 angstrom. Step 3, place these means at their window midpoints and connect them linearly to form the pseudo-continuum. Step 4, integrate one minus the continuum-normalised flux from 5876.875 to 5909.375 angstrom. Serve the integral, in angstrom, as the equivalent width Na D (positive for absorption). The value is 2.6 angstrom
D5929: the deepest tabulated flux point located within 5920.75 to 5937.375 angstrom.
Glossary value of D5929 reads 8.56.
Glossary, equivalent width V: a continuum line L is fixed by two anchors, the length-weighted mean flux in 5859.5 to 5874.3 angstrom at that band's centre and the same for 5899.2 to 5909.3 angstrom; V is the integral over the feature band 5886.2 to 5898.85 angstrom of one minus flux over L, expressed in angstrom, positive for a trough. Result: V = 1.93 angstrom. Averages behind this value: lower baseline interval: 9.1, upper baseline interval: 8.7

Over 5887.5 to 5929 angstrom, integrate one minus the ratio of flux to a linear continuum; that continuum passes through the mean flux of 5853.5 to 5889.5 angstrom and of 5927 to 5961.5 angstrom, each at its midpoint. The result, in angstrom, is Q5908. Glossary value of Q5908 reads 2.47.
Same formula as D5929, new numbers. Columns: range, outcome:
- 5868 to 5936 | 7.21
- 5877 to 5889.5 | 7.48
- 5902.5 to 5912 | 8.58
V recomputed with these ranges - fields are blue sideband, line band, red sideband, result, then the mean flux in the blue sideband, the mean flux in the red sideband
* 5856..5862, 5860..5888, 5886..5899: -2.5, 8.97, 7.5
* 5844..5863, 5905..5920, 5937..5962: 0.2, 9.27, 9.16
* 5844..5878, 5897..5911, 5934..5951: 0.9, 9.26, 9.01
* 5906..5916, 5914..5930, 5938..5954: 0.3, 9.12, 9.11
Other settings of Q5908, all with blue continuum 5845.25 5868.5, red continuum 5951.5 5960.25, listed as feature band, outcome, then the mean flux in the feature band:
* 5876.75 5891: 1.0 angstrom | 8.57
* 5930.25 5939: 0.3 angstrom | 8.96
